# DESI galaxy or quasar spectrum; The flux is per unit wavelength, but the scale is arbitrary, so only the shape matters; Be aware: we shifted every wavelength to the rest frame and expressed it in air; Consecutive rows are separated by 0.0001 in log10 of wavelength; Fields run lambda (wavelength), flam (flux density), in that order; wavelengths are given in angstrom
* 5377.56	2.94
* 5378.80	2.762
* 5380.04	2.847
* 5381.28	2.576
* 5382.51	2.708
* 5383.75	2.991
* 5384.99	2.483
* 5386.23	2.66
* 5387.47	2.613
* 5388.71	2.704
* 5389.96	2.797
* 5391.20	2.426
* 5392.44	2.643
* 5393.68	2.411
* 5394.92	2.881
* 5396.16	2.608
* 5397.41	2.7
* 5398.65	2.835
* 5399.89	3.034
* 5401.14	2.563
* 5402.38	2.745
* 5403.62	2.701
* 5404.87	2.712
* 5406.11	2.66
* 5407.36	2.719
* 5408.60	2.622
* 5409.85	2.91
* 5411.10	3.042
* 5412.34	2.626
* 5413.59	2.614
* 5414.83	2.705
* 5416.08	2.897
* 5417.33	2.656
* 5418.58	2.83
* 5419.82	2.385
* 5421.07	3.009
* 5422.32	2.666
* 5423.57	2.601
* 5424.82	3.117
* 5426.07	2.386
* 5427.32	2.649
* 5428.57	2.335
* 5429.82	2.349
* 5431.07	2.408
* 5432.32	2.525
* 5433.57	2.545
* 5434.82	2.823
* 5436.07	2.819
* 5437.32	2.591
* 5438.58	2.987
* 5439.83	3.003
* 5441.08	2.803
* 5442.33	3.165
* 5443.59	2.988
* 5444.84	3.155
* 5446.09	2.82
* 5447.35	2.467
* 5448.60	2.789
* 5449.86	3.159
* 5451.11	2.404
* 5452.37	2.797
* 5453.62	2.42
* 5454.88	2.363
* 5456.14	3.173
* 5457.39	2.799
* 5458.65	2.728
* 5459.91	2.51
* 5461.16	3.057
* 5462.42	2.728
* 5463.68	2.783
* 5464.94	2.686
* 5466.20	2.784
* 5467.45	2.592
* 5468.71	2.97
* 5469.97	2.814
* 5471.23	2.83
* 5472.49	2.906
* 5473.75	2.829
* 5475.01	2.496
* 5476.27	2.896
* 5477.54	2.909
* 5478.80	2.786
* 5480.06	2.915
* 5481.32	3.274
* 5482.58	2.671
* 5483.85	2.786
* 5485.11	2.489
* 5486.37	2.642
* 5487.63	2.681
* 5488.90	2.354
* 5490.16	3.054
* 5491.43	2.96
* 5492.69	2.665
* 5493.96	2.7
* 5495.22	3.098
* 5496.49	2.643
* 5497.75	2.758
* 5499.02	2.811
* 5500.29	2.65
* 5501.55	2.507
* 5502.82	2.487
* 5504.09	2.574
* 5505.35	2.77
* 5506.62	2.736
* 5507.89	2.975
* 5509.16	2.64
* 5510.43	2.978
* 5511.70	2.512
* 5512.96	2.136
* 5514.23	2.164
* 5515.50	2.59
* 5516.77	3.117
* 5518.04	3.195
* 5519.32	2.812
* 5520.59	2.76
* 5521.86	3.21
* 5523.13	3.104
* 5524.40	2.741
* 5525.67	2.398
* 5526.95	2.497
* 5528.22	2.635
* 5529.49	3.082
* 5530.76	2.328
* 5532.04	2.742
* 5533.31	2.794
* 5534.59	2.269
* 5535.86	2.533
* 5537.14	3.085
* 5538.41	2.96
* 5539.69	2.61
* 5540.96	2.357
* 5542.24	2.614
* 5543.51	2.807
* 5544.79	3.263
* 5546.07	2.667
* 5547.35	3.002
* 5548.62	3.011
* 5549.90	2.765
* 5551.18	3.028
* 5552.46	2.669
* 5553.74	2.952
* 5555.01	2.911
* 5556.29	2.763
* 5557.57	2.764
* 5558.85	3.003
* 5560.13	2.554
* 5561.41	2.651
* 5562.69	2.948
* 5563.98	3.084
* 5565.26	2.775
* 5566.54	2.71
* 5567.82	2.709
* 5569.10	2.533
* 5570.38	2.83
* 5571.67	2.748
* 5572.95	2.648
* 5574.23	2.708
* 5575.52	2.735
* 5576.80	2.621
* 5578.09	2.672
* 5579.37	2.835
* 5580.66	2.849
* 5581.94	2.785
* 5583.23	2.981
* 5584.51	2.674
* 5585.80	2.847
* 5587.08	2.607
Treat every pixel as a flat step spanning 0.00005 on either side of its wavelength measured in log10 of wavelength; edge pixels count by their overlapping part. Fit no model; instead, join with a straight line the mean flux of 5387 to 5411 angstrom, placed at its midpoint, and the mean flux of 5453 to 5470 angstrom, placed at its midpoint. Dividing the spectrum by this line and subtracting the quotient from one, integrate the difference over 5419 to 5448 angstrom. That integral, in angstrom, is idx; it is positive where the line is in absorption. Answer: 0.0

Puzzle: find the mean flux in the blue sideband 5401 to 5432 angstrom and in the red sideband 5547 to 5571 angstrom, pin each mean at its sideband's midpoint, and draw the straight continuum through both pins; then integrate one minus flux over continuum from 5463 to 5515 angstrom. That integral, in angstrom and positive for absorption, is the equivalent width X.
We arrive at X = 0.41 angstrom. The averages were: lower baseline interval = 2.68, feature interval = 2.73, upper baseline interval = 2.82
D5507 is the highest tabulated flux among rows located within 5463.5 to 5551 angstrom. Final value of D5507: 3.274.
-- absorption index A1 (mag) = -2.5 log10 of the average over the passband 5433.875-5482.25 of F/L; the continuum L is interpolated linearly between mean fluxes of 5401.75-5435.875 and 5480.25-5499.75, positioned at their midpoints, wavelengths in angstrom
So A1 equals -0.03 mag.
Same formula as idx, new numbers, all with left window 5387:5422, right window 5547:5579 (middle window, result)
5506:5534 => 0.38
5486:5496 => -0.05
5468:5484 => -0.60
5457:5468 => 0.01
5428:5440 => 0.46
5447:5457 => 0.12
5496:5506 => 0.40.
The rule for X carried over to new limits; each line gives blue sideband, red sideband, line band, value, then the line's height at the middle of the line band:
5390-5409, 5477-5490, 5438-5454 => -0.7 angstrom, 2.73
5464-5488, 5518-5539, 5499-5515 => 1.0 angstrom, 2.77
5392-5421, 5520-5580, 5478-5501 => -0.2 angstrom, 2.75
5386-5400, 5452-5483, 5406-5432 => 0.4 angstrom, 2.72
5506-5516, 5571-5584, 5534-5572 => -1.3 angstrom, 2.7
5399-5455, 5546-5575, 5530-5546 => 0.5 angstrom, 2.79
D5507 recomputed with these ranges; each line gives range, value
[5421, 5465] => 3.173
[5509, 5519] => 3.195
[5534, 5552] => 3.263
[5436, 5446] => 3.165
